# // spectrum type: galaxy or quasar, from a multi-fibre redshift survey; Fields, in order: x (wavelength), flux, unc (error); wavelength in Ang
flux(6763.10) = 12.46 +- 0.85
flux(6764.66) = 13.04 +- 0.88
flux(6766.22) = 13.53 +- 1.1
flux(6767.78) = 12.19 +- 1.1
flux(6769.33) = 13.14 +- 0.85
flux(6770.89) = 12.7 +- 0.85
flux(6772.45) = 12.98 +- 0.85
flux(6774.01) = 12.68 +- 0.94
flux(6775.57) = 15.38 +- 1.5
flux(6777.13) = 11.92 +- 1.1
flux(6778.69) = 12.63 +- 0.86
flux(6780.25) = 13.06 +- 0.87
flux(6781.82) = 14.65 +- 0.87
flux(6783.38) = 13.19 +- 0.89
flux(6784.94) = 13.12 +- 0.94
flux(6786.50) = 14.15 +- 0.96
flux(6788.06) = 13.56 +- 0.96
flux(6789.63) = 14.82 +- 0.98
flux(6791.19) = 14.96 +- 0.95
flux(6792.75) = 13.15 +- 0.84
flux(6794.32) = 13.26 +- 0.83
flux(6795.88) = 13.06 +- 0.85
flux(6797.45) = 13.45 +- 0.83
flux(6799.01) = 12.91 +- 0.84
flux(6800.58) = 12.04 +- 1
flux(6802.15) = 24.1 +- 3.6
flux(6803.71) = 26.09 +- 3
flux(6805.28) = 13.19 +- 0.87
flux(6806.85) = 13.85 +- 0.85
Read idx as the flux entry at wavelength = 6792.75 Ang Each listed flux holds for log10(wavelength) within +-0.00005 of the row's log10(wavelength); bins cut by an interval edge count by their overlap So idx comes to 13.15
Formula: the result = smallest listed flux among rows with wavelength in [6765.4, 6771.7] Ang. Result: 12.19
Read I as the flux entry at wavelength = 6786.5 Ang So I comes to 14.15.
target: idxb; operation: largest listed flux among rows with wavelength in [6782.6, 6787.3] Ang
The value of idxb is 14.15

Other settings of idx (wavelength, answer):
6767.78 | 12.19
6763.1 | 12.46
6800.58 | 12.04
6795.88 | 13.06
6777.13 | 11.92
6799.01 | 12.91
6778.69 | 12.63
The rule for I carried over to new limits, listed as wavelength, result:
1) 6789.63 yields 14.82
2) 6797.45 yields 13.45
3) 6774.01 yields 12.68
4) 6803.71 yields 26.09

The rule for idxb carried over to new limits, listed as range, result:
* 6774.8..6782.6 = 15.38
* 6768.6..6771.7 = 13.14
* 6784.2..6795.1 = 14.96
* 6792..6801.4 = 13.45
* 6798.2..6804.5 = 26.09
